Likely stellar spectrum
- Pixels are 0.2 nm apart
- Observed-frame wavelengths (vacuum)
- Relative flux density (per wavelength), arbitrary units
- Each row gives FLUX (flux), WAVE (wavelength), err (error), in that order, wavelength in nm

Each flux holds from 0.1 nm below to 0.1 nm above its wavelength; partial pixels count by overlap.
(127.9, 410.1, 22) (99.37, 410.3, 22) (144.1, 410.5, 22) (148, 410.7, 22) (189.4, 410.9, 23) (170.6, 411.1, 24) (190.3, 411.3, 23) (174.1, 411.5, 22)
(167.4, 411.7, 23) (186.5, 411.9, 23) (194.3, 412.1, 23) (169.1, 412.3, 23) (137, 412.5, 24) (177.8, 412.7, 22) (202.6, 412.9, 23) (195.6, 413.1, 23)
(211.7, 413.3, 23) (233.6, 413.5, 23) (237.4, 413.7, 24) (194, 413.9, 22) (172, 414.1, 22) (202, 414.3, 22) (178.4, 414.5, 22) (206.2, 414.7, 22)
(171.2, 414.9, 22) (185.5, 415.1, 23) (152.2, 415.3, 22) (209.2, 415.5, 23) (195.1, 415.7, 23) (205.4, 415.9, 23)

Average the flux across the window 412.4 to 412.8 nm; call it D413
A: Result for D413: 157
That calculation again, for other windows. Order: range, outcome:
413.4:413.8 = 236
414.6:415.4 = 179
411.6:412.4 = 179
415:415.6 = 182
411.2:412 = 180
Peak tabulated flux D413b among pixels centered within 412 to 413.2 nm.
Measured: 202.6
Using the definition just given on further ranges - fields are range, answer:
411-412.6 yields 194.3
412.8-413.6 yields 233.6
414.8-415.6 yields 209.2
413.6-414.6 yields 237.4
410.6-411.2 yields 189.4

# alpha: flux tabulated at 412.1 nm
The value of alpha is 194.3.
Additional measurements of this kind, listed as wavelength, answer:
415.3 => 152.2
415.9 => 205.4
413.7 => 237.4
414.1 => 172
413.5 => 233.6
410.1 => 127.9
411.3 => 190.3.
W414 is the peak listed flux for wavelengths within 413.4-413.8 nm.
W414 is 237.4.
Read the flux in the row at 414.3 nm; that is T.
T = 202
